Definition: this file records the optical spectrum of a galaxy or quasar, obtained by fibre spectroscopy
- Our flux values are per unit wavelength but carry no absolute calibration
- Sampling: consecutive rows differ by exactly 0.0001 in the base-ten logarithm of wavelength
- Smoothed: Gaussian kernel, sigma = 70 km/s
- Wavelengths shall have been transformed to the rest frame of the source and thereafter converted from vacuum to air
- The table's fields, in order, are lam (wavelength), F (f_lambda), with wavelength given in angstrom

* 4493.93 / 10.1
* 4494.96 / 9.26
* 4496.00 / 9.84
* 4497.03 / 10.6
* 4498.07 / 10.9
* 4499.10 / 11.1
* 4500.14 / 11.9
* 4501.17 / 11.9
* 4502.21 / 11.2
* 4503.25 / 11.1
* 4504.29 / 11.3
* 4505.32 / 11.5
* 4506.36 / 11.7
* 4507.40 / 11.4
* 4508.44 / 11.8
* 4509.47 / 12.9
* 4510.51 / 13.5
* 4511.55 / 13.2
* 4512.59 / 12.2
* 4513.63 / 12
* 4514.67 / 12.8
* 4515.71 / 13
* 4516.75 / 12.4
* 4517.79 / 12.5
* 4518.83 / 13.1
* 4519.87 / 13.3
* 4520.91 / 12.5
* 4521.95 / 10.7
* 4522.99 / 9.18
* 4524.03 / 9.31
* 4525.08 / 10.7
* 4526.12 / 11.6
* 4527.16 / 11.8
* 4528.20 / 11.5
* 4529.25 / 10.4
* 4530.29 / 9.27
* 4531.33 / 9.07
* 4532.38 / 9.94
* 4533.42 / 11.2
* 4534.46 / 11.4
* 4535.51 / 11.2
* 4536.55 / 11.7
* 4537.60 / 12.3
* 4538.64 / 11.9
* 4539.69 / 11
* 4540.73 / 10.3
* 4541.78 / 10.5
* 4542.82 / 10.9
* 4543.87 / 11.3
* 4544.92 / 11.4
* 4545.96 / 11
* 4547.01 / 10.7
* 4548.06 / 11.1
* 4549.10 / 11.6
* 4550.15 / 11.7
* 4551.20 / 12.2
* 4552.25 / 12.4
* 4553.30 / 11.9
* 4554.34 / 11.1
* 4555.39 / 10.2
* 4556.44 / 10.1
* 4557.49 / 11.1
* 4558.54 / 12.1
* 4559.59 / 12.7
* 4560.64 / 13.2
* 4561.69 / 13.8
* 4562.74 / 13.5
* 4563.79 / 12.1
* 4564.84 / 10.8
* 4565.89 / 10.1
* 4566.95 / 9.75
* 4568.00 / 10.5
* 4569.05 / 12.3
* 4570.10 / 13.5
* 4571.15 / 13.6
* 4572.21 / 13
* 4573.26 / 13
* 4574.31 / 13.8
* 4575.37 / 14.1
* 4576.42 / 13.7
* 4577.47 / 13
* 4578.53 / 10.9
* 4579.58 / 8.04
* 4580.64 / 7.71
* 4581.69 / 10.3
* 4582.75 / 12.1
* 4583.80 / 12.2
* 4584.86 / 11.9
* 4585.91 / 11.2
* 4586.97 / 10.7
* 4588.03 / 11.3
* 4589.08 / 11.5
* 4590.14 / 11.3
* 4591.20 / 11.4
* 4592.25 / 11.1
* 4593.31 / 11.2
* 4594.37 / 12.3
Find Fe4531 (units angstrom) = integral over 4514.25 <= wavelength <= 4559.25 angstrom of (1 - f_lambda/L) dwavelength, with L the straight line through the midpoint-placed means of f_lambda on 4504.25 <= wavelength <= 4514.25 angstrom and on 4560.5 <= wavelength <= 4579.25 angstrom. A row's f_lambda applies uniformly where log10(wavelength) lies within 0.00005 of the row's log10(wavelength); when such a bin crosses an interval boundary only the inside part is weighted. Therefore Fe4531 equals 3.7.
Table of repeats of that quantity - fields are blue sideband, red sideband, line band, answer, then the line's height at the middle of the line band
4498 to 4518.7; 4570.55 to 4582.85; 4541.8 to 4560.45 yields 0.9 angstrom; 12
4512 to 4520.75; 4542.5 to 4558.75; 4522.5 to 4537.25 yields 1.8 angstrom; 12.1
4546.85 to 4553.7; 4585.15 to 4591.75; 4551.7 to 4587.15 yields -0.9 angstrom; 11.5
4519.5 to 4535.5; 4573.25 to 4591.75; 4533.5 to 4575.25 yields -2.2 angstrom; 11.1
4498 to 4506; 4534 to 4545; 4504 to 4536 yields -0.7 angstrom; 11.3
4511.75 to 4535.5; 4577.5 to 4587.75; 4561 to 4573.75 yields -1.5 angstrom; 10.9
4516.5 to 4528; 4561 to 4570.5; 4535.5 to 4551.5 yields 0.5 angstrom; 11.7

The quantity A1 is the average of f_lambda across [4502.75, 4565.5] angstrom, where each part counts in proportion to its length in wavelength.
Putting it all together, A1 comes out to 11.6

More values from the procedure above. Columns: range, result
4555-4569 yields 11.6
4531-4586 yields 11.6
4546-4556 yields 11.4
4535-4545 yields 11.2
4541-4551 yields 11.1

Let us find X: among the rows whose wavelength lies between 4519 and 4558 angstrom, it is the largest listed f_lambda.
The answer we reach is 13.3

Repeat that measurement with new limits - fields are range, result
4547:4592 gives 14.1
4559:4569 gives 13.8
